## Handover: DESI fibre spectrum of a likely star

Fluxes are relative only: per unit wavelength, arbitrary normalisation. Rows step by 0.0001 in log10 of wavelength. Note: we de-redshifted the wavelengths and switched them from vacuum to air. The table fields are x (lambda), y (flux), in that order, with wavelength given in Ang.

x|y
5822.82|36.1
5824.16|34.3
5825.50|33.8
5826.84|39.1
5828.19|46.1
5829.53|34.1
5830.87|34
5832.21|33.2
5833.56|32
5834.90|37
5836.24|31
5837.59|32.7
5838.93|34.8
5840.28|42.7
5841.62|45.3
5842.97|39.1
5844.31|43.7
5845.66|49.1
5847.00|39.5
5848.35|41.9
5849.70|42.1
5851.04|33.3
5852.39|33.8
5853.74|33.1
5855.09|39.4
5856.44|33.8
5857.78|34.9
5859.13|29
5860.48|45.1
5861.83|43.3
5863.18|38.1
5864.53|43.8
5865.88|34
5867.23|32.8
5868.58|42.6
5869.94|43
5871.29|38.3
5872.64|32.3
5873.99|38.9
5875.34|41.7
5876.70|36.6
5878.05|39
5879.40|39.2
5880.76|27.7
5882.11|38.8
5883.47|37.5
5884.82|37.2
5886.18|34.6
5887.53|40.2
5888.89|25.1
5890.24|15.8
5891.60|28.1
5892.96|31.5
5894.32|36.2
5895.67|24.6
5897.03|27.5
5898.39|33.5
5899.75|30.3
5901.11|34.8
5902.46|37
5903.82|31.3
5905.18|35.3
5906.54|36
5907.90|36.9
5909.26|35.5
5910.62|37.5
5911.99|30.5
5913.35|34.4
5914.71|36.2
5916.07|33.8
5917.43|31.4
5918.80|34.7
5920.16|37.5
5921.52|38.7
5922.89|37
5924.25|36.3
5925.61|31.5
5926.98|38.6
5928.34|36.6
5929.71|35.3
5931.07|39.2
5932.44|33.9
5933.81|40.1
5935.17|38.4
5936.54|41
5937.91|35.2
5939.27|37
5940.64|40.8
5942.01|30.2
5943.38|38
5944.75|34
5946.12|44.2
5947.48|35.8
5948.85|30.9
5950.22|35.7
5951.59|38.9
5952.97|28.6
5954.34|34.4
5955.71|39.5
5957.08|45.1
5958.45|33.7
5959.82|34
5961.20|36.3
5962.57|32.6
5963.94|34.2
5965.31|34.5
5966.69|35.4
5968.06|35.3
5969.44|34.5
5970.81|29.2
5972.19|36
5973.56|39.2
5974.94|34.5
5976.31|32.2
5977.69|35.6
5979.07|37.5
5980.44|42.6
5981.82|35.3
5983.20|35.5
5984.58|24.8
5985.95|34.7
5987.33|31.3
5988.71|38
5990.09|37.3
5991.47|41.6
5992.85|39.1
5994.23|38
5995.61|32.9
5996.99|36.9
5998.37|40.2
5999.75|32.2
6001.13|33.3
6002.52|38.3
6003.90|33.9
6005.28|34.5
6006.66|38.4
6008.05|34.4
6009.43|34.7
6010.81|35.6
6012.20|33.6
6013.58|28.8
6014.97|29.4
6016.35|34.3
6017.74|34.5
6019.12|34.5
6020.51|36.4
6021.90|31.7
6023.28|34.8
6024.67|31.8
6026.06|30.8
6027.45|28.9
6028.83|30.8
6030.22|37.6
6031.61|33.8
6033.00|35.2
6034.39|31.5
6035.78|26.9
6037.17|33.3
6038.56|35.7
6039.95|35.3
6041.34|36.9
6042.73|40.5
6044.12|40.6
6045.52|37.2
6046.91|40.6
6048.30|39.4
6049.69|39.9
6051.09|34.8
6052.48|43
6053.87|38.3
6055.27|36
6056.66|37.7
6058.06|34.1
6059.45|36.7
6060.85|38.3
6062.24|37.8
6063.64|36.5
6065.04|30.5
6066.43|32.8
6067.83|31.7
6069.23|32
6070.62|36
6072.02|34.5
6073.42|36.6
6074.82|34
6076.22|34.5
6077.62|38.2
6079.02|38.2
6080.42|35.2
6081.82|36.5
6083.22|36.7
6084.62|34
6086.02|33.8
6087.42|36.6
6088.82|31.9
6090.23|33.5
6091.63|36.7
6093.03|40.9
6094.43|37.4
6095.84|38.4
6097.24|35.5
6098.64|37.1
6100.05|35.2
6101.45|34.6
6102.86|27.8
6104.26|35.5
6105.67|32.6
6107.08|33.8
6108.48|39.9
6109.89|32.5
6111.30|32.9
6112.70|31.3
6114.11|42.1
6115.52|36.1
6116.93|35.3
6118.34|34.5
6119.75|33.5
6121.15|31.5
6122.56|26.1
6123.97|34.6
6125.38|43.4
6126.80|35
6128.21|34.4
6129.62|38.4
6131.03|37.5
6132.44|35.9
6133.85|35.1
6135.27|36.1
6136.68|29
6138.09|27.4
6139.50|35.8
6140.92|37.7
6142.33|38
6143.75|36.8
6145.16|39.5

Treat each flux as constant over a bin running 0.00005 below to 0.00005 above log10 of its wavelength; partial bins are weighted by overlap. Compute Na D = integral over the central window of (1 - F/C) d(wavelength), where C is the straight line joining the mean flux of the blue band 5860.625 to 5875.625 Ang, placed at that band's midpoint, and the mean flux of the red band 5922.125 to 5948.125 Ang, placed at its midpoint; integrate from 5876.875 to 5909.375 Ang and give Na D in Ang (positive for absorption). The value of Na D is 4.5 Ang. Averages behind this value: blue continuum 39.1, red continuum 37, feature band 33.1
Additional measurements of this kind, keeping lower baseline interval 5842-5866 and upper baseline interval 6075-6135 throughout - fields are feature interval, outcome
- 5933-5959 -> 0.5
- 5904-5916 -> 1.0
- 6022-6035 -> 1.3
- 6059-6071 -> 0.4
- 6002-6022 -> 1.3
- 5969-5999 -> 1.0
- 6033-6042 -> 0.7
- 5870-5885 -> 0.5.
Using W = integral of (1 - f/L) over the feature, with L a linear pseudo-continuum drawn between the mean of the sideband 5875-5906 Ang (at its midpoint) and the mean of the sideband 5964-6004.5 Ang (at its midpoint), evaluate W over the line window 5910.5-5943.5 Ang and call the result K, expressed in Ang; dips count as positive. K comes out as -1.99 Ang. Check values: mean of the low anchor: 33.1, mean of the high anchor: 35.5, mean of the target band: 36.1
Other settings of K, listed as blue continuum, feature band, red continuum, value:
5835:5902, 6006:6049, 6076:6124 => 1.1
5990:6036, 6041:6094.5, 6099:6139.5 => -3.2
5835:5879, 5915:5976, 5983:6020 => 0.5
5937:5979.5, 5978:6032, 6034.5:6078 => 1.7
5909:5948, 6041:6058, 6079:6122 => -1.5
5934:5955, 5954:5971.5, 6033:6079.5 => 0.5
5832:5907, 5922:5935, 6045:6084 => -0.2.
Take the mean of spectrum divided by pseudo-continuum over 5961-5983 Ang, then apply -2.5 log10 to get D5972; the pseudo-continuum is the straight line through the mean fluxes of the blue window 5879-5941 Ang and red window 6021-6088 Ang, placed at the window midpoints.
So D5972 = -0.01 mag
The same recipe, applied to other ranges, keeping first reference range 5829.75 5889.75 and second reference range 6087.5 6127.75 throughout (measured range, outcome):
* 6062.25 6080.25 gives 0.02 mag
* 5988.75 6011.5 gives -0.01 mag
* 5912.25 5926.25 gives 0.05 mag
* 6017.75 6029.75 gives 0.10 mag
